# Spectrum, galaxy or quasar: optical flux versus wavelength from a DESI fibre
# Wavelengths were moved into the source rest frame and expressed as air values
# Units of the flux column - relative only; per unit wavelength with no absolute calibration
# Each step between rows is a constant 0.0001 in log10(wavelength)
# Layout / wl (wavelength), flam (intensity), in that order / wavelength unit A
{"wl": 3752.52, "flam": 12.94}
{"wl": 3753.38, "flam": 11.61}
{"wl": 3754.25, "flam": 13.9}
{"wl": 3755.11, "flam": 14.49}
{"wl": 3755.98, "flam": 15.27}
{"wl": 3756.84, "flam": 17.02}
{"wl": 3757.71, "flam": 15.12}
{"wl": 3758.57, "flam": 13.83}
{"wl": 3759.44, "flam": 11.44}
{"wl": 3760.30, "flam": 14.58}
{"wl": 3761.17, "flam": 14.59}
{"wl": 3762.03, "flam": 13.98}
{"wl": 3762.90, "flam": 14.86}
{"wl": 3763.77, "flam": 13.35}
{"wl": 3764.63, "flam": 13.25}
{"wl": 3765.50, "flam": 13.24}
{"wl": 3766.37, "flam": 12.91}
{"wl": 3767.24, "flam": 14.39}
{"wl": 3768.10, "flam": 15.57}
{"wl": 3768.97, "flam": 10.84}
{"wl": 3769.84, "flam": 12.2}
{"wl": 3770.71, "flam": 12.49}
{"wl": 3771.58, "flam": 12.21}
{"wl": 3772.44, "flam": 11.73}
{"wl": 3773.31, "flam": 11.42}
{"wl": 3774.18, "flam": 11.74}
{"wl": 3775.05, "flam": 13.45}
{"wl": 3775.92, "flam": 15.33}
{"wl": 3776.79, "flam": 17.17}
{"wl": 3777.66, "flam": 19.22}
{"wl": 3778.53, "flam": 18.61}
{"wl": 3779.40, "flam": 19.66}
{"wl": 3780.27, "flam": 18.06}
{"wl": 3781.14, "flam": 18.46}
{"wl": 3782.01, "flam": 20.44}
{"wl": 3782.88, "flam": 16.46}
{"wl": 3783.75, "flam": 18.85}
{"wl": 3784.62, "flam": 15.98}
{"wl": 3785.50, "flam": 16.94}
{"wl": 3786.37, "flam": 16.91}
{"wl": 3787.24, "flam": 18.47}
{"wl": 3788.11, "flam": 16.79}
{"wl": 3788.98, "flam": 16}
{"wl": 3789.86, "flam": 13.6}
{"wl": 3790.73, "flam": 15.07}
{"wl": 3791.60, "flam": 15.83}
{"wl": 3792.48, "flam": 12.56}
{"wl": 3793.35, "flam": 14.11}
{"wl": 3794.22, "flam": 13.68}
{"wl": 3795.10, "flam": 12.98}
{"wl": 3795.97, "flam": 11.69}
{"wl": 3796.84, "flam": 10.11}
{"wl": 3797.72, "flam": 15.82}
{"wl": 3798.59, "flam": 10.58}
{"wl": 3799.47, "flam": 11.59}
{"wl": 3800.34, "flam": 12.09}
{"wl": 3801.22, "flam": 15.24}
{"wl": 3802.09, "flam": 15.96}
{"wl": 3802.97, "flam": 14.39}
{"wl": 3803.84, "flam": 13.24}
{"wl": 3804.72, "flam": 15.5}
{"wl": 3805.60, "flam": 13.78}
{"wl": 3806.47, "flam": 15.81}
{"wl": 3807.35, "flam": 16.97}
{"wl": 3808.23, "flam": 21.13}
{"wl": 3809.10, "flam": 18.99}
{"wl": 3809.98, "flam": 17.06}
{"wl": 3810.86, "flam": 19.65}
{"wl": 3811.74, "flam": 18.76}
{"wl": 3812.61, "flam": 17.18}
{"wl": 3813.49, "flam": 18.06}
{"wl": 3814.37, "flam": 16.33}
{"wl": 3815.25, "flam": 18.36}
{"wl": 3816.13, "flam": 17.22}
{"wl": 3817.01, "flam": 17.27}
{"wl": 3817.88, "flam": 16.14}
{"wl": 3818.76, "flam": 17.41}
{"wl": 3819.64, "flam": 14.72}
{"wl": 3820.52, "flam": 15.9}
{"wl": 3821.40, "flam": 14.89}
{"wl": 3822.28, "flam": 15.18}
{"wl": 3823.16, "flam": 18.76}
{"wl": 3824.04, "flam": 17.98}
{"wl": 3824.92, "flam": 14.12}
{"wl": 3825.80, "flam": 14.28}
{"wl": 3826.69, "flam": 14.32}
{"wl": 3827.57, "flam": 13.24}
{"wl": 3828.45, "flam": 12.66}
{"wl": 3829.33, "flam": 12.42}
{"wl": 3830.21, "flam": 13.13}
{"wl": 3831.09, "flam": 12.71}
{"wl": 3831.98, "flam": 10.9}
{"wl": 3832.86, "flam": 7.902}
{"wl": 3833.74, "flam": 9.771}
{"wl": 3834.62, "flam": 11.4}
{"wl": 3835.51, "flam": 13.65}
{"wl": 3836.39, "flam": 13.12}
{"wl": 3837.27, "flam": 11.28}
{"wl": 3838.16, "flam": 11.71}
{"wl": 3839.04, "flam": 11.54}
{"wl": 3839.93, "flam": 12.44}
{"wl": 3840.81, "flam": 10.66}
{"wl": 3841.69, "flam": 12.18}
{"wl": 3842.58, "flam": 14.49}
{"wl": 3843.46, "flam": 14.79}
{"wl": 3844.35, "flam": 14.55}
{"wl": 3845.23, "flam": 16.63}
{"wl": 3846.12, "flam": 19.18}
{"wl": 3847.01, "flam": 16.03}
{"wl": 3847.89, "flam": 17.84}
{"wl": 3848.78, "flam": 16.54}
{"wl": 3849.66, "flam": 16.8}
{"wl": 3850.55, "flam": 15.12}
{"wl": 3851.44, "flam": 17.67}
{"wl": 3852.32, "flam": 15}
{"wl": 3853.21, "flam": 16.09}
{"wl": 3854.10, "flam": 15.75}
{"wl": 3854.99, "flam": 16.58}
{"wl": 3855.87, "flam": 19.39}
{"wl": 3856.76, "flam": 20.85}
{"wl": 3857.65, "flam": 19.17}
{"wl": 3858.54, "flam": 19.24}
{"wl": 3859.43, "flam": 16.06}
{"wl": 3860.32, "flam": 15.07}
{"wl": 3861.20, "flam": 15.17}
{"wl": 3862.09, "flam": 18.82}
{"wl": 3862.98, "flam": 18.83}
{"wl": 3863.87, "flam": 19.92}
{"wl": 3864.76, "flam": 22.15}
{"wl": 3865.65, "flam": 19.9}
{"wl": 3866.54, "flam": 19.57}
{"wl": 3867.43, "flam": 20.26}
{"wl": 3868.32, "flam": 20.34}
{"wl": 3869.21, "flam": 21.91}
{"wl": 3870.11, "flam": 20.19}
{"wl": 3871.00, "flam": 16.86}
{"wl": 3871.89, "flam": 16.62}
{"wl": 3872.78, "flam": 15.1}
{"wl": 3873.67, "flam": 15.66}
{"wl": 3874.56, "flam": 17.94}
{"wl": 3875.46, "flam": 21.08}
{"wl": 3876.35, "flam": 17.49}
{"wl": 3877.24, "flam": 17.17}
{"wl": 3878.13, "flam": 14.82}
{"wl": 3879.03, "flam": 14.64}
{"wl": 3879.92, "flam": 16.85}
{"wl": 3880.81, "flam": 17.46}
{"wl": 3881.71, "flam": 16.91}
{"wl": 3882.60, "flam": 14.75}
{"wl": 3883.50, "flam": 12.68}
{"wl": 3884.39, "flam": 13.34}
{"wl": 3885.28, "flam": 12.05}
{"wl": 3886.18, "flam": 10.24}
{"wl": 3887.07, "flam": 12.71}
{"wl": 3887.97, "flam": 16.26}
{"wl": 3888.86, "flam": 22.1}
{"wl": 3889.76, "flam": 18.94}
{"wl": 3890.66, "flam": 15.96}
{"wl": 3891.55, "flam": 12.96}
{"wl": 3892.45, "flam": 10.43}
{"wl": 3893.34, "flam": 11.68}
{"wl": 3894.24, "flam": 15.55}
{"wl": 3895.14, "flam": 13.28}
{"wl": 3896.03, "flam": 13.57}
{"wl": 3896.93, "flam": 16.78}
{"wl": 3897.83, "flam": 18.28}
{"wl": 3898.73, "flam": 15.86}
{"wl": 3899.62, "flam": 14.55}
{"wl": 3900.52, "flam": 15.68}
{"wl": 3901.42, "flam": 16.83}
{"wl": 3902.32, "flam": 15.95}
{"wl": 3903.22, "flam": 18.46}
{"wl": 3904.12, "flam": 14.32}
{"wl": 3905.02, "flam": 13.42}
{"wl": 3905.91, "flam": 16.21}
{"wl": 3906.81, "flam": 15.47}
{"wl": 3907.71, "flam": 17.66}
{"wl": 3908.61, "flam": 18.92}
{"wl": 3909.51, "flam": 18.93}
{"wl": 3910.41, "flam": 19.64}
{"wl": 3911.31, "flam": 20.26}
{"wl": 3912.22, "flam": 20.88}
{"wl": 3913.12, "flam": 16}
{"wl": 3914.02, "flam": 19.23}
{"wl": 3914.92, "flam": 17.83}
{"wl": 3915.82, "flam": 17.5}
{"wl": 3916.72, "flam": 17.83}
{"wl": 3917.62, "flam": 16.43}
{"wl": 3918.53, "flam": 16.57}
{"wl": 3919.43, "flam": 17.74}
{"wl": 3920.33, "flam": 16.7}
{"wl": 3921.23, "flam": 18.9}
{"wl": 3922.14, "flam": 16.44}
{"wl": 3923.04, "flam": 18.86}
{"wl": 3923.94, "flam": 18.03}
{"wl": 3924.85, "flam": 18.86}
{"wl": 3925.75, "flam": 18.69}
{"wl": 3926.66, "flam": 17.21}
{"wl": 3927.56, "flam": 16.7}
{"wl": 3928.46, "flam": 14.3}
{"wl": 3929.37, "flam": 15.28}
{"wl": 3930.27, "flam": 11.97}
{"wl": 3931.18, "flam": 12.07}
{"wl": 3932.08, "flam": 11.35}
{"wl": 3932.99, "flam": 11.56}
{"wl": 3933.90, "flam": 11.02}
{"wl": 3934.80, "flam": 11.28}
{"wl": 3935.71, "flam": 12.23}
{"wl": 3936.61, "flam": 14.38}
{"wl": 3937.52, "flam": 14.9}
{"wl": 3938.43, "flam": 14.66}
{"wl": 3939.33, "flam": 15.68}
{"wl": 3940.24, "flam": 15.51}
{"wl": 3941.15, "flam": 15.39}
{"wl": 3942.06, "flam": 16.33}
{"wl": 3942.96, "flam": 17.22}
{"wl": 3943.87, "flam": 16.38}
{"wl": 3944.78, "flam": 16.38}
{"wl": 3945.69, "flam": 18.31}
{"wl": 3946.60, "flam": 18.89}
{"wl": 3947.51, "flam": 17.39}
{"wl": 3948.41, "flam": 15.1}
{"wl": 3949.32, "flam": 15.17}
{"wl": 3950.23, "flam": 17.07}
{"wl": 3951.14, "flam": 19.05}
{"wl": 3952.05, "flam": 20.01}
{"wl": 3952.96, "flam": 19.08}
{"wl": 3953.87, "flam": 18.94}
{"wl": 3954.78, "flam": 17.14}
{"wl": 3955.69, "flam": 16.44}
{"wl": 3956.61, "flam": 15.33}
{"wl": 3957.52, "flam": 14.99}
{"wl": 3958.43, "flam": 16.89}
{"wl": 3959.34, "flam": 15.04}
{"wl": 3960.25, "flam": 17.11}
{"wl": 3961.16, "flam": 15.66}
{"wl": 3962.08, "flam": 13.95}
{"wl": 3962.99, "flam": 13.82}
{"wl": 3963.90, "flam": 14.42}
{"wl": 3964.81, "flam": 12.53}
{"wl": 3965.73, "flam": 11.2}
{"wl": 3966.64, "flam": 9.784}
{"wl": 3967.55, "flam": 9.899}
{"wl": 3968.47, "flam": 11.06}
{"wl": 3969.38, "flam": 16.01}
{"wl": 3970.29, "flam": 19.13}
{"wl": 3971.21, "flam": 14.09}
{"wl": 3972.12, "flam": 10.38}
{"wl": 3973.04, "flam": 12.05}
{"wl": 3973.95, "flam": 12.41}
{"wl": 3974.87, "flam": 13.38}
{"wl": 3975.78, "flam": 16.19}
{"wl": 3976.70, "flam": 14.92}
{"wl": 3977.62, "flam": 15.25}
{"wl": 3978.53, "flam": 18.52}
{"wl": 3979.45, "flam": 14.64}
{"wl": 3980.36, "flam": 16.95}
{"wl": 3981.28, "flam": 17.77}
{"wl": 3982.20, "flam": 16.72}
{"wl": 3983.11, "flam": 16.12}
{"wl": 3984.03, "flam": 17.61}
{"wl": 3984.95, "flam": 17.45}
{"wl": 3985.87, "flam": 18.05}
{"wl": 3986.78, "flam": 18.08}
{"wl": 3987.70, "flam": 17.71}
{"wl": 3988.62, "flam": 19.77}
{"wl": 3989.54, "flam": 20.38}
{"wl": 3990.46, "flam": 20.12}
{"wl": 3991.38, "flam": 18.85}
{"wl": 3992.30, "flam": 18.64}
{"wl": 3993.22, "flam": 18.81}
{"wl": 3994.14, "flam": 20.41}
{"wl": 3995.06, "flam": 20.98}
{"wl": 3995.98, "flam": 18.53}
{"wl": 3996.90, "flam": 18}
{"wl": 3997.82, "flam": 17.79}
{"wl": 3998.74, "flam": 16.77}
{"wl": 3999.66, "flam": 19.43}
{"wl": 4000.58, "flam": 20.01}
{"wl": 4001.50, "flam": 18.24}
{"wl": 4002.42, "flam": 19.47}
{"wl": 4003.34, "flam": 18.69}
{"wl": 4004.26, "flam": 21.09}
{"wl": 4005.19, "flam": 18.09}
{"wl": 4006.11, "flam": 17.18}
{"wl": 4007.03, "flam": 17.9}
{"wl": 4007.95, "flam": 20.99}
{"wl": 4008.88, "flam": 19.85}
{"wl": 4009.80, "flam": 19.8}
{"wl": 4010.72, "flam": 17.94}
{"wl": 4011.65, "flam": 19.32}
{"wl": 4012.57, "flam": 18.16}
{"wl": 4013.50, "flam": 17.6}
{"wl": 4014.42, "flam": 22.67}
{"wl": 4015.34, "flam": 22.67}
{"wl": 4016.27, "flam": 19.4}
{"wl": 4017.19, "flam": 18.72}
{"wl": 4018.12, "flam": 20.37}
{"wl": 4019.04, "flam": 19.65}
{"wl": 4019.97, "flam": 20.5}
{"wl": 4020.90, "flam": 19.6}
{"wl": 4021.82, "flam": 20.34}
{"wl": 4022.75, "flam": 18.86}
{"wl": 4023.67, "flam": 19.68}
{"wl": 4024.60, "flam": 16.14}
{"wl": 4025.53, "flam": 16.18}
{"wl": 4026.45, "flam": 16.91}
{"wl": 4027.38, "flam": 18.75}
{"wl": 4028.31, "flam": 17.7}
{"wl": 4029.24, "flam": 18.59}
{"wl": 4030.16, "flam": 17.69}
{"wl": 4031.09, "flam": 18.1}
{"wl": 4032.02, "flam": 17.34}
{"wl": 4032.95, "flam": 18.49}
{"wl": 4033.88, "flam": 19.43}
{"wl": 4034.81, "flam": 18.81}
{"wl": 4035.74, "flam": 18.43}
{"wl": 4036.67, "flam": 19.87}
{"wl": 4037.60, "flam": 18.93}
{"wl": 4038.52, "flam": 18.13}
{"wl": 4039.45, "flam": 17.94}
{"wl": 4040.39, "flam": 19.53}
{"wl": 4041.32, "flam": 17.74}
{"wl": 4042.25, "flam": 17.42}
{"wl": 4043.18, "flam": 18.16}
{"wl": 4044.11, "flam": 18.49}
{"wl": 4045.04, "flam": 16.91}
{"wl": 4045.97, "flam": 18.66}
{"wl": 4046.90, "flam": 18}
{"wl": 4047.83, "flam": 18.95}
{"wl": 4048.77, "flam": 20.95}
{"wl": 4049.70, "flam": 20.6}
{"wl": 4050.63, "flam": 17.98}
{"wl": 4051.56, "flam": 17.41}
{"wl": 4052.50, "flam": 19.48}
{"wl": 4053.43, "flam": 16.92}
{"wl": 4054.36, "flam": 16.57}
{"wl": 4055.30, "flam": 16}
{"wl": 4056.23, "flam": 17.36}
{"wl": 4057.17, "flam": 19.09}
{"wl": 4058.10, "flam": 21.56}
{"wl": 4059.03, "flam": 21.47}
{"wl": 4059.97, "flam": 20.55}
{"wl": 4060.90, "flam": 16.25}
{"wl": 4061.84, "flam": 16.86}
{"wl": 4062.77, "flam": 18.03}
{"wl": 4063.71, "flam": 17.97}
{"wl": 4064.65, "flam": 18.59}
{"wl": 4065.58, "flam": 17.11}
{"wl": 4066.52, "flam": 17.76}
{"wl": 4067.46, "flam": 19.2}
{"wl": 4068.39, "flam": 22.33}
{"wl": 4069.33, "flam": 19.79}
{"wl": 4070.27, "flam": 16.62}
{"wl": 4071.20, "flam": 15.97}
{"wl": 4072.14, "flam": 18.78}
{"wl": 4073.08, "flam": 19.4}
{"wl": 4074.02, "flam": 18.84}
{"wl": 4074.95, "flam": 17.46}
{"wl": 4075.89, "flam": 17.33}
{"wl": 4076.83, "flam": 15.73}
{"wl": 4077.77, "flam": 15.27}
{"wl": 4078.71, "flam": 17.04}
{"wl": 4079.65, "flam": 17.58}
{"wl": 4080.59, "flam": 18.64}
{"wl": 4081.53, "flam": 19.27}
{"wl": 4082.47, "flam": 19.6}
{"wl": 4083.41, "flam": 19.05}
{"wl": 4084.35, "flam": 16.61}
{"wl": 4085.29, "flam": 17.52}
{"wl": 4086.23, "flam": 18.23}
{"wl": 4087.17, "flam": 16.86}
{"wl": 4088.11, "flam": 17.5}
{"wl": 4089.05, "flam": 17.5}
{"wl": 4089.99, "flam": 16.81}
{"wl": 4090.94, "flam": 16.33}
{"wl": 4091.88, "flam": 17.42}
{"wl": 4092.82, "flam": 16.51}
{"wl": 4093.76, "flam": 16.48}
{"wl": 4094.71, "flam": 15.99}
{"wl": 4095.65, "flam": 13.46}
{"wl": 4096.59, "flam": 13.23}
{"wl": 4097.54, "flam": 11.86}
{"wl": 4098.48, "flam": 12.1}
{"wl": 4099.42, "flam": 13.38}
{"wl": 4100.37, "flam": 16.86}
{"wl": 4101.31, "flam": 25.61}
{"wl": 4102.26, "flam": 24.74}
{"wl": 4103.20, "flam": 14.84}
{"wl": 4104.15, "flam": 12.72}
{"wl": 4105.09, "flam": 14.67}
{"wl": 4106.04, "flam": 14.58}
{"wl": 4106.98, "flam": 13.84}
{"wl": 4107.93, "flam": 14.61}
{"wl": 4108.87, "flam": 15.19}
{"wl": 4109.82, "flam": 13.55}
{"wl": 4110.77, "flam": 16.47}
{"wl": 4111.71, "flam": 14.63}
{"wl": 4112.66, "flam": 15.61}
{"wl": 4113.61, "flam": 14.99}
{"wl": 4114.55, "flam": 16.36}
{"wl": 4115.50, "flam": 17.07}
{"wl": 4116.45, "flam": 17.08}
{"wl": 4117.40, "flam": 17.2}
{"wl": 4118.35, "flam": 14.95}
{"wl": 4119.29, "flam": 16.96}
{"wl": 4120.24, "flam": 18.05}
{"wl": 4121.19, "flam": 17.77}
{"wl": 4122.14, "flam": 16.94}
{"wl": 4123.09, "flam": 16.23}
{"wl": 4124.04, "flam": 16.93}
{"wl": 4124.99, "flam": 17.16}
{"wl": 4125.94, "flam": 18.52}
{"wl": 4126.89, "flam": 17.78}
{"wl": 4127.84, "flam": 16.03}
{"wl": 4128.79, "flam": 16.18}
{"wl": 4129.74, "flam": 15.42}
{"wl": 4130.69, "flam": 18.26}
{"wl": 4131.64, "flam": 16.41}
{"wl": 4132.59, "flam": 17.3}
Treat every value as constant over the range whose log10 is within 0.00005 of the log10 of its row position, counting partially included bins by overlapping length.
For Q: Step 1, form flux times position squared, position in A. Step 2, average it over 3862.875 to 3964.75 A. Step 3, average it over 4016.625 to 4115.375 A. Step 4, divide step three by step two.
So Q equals 1.16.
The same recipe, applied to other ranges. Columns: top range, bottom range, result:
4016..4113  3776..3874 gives 1.25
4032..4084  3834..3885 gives 1.24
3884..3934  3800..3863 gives 1.08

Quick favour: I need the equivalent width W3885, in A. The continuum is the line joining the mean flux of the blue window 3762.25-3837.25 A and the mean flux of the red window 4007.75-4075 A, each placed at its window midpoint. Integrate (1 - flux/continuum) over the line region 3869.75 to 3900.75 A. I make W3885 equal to 1.3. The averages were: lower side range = 14.9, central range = 15.6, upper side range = 18.7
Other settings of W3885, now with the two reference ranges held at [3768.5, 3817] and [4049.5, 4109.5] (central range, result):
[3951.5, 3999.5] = 1.1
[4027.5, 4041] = -1.2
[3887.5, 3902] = 0.6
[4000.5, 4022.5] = -3.4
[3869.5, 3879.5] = -0.7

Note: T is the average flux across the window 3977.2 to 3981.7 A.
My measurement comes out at 16.6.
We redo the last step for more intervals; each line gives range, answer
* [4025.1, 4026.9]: 16.6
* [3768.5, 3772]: 11.9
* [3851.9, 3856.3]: 16.6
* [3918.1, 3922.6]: 17.3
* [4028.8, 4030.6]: 18.2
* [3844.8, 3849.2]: 17.2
